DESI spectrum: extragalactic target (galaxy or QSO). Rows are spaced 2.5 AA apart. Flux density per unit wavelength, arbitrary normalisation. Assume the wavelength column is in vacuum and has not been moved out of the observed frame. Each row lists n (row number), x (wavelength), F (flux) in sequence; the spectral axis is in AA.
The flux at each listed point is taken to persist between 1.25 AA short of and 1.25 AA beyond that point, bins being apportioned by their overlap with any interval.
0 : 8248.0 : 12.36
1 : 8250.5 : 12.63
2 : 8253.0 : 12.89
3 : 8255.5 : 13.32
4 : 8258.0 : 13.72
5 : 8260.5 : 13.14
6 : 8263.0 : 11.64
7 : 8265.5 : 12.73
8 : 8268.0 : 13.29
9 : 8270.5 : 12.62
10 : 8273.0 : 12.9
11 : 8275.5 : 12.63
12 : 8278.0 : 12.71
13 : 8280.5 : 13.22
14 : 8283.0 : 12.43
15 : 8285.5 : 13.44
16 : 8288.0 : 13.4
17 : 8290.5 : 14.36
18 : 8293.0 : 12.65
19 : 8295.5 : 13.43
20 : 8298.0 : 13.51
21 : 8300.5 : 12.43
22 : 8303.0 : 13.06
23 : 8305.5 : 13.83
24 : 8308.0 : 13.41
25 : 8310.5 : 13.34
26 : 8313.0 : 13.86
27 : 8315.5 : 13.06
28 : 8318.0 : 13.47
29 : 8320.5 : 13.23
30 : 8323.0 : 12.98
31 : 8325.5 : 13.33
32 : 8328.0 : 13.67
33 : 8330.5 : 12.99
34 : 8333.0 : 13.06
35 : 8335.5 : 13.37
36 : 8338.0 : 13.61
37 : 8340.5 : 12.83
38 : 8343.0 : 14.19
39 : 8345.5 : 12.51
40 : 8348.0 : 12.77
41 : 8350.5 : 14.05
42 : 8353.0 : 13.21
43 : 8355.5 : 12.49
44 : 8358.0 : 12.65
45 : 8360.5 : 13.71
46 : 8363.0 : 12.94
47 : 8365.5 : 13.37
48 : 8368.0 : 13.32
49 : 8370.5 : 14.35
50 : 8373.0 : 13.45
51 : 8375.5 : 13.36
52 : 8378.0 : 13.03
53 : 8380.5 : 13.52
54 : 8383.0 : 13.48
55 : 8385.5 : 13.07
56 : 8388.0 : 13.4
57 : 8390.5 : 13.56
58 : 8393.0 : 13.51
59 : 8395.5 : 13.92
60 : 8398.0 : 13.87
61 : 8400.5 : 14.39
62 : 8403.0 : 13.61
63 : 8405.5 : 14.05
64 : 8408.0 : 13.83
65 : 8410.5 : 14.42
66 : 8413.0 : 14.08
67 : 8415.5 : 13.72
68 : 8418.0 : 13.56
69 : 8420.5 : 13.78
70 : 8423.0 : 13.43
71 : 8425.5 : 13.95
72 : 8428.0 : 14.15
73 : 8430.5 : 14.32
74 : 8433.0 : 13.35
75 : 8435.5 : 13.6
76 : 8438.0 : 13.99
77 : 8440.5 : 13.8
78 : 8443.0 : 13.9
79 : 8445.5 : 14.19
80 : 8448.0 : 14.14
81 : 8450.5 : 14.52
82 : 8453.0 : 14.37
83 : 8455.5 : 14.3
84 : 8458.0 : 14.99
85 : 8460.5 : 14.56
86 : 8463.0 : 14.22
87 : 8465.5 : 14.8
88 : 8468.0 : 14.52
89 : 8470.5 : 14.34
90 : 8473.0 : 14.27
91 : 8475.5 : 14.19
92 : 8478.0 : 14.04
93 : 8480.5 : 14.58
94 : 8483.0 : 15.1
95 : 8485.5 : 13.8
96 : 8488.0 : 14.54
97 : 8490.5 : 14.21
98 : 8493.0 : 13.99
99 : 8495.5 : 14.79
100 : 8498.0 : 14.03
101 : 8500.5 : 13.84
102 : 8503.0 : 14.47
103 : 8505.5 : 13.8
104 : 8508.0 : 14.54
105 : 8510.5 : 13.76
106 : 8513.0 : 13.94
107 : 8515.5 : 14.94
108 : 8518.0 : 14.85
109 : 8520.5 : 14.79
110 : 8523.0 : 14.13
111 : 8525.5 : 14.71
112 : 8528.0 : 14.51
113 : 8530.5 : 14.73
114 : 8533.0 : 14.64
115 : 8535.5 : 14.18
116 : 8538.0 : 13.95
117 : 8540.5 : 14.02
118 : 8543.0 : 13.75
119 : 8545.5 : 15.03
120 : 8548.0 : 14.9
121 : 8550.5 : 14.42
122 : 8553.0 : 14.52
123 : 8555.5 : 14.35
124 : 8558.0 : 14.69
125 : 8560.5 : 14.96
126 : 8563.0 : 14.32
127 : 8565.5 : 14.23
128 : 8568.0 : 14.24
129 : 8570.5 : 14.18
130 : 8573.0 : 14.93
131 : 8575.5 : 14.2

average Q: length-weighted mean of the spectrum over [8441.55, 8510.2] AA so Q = 14.3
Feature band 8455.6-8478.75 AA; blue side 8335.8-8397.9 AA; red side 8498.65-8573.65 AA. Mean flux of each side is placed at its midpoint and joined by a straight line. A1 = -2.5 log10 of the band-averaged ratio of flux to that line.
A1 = -0.04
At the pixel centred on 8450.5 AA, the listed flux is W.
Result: 14.52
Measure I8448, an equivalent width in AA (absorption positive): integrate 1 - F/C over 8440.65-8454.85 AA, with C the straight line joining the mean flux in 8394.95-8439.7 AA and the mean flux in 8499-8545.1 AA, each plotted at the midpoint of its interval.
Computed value -0.2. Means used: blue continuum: 13.9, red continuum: 14.3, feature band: 14.2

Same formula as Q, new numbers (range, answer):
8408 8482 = 14.1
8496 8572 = 14.4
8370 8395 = 13.5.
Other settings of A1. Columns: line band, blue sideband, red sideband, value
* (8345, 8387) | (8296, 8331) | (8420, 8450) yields 0.02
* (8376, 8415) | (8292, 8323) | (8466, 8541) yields 0.00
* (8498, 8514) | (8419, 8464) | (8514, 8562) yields 0.02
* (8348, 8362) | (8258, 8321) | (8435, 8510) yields 0.03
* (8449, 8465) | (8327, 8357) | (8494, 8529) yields -0.04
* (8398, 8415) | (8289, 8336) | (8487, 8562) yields -0.02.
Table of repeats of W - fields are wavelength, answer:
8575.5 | 14.2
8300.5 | 12.43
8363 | 12.94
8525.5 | 14.71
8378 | 13.03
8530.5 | 14.73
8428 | 14.15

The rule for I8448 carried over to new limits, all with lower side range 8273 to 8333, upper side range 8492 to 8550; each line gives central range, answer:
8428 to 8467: -0.62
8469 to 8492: -0.31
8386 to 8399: 0.07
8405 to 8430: -0.15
